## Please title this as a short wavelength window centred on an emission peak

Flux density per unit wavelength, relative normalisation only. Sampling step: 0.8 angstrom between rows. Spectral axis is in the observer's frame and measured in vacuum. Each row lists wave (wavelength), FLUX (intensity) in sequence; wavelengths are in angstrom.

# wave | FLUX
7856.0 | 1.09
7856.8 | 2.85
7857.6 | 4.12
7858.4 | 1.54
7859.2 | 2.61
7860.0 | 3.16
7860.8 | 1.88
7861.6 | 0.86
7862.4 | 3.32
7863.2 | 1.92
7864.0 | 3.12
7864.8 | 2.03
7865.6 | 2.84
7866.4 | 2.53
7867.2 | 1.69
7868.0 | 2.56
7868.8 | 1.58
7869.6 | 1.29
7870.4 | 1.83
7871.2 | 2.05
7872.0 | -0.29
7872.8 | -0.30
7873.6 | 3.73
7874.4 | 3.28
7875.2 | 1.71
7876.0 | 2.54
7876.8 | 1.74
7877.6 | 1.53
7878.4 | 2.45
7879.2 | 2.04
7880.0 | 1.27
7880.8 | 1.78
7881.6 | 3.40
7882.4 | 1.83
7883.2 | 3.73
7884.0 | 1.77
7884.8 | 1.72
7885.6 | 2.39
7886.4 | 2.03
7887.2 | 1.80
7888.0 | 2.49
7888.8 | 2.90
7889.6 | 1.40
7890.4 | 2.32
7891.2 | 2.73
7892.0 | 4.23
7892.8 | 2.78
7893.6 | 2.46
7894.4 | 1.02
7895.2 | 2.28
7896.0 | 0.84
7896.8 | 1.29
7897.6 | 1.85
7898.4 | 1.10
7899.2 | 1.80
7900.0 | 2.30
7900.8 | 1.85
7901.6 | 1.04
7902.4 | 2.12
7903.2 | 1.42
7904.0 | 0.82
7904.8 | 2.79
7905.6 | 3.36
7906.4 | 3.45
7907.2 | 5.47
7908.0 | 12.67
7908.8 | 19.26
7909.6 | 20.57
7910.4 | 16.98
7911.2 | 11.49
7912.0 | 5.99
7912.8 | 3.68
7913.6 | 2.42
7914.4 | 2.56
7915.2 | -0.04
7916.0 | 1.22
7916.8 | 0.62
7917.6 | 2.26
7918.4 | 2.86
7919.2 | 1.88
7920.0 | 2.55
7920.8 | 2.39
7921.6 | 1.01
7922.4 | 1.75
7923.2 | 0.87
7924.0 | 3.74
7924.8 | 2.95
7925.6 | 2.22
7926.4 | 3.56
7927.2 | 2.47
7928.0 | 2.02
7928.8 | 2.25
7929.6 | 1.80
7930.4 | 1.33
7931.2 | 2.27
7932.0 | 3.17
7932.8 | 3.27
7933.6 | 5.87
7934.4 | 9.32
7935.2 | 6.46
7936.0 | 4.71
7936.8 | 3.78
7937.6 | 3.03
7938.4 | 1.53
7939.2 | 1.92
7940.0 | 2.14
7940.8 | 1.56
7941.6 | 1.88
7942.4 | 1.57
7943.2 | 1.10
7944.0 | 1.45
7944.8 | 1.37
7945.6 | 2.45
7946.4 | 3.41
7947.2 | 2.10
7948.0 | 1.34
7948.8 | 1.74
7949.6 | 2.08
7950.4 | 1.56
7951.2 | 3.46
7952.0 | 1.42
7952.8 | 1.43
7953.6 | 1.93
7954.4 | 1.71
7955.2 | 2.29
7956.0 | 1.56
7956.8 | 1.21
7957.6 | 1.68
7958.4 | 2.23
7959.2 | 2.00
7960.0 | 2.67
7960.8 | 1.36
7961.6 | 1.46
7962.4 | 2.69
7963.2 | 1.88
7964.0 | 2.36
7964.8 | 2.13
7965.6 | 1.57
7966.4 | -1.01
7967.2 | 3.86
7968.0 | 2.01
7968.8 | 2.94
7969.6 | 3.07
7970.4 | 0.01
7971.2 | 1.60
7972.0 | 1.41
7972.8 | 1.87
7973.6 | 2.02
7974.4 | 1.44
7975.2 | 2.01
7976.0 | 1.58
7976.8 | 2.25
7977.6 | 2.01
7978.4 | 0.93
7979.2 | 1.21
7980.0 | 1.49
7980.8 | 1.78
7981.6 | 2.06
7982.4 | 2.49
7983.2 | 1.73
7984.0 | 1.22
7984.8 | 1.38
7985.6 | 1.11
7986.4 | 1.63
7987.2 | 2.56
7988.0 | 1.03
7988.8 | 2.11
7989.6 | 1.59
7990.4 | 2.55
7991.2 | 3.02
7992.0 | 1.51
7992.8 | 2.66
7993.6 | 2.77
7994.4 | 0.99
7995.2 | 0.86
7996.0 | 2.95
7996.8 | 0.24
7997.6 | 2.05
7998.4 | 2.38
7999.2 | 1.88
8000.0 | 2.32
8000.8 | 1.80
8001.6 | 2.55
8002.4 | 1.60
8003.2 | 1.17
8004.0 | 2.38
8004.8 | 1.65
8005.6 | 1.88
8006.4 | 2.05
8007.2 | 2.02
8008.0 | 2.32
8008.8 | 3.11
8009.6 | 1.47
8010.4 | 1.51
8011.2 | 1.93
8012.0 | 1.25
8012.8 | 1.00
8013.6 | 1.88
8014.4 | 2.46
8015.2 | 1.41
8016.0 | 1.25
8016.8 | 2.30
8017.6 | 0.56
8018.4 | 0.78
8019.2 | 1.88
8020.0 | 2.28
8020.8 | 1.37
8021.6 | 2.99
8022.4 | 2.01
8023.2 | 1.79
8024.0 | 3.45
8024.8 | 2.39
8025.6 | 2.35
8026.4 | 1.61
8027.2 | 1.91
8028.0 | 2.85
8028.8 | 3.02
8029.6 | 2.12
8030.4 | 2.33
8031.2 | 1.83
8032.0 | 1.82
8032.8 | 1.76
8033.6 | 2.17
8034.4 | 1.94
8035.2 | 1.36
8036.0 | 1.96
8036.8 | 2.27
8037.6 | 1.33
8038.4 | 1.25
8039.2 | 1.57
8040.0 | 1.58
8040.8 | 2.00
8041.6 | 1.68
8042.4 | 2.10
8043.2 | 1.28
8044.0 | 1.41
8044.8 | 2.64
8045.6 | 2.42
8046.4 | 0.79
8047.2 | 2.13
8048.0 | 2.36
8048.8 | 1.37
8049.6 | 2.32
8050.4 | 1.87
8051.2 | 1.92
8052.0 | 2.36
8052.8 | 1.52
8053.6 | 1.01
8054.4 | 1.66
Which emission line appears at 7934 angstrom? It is [N II] 6583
